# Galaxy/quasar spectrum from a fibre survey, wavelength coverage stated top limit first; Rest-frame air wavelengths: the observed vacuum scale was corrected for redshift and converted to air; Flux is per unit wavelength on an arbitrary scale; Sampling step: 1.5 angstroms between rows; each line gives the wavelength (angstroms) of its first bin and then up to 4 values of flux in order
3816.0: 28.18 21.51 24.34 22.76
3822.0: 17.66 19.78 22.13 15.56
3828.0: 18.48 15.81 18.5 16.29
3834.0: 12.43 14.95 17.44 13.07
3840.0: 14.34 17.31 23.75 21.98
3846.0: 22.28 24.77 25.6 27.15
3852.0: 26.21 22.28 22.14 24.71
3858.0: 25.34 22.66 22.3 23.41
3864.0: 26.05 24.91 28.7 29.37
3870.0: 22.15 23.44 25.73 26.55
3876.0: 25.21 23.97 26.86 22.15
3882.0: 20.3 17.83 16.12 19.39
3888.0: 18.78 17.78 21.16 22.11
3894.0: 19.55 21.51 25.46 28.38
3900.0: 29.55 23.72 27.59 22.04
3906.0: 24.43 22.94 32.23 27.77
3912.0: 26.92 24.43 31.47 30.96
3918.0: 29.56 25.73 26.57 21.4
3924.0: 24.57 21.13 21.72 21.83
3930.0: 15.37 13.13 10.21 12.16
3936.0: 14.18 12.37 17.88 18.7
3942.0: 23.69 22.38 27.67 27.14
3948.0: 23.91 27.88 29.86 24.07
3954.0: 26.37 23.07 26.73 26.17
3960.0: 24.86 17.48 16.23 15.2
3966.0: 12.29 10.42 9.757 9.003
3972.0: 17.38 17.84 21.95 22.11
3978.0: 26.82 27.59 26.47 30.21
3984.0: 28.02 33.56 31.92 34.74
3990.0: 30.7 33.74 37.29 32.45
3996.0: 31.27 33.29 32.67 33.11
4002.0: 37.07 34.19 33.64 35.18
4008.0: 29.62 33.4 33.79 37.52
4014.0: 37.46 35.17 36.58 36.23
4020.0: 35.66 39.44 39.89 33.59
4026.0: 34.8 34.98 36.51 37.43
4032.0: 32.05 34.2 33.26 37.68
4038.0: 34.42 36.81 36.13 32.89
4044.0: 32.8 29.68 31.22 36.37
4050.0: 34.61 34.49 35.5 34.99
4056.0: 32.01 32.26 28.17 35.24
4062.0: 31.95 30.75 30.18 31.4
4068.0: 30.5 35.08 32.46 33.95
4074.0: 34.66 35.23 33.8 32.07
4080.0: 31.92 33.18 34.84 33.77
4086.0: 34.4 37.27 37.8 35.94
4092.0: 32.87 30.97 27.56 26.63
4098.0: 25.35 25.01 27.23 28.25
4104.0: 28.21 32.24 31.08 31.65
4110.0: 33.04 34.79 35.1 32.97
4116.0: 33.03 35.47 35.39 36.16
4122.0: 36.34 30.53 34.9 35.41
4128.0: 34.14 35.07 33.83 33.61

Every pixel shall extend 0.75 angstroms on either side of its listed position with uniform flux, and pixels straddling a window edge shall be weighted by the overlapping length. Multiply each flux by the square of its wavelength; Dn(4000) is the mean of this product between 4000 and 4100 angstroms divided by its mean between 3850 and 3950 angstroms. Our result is 1.6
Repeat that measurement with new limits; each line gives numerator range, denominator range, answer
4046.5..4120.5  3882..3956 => 1.55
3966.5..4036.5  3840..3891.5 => 1.44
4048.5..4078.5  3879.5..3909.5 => 1.59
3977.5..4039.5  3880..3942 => 1.62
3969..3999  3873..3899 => 1.31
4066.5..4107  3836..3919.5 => 1.50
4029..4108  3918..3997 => 1.51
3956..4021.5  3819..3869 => 1.43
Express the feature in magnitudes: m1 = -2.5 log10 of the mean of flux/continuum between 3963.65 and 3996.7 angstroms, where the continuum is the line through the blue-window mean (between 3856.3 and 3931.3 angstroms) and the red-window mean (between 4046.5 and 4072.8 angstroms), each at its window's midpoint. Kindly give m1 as 0.172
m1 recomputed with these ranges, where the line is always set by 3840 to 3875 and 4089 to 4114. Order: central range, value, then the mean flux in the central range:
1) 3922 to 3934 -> 0.37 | 18.5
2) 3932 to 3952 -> 0.27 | 20.6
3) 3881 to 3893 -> 0.28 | 19.2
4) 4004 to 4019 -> -0.23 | 34.8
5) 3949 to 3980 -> 0.29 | 20.5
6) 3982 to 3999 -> -0.18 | 32.5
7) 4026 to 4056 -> -0.19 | 34.5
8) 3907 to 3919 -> -0.11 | 28.3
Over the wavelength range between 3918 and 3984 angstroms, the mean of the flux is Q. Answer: 20.9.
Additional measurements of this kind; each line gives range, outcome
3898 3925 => 26.6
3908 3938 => 22.3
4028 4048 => 34.3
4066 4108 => 31.9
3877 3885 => 21.6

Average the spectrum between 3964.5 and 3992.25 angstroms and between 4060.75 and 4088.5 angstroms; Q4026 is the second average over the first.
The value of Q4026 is 1.4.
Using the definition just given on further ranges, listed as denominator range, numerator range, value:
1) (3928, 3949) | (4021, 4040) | 1.91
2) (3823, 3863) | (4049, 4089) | 1.64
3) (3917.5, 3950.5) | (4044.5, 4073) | 1.56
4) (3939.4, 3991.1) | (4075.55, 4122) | 1.39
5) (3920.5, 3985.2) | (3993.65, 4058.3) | 1.66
